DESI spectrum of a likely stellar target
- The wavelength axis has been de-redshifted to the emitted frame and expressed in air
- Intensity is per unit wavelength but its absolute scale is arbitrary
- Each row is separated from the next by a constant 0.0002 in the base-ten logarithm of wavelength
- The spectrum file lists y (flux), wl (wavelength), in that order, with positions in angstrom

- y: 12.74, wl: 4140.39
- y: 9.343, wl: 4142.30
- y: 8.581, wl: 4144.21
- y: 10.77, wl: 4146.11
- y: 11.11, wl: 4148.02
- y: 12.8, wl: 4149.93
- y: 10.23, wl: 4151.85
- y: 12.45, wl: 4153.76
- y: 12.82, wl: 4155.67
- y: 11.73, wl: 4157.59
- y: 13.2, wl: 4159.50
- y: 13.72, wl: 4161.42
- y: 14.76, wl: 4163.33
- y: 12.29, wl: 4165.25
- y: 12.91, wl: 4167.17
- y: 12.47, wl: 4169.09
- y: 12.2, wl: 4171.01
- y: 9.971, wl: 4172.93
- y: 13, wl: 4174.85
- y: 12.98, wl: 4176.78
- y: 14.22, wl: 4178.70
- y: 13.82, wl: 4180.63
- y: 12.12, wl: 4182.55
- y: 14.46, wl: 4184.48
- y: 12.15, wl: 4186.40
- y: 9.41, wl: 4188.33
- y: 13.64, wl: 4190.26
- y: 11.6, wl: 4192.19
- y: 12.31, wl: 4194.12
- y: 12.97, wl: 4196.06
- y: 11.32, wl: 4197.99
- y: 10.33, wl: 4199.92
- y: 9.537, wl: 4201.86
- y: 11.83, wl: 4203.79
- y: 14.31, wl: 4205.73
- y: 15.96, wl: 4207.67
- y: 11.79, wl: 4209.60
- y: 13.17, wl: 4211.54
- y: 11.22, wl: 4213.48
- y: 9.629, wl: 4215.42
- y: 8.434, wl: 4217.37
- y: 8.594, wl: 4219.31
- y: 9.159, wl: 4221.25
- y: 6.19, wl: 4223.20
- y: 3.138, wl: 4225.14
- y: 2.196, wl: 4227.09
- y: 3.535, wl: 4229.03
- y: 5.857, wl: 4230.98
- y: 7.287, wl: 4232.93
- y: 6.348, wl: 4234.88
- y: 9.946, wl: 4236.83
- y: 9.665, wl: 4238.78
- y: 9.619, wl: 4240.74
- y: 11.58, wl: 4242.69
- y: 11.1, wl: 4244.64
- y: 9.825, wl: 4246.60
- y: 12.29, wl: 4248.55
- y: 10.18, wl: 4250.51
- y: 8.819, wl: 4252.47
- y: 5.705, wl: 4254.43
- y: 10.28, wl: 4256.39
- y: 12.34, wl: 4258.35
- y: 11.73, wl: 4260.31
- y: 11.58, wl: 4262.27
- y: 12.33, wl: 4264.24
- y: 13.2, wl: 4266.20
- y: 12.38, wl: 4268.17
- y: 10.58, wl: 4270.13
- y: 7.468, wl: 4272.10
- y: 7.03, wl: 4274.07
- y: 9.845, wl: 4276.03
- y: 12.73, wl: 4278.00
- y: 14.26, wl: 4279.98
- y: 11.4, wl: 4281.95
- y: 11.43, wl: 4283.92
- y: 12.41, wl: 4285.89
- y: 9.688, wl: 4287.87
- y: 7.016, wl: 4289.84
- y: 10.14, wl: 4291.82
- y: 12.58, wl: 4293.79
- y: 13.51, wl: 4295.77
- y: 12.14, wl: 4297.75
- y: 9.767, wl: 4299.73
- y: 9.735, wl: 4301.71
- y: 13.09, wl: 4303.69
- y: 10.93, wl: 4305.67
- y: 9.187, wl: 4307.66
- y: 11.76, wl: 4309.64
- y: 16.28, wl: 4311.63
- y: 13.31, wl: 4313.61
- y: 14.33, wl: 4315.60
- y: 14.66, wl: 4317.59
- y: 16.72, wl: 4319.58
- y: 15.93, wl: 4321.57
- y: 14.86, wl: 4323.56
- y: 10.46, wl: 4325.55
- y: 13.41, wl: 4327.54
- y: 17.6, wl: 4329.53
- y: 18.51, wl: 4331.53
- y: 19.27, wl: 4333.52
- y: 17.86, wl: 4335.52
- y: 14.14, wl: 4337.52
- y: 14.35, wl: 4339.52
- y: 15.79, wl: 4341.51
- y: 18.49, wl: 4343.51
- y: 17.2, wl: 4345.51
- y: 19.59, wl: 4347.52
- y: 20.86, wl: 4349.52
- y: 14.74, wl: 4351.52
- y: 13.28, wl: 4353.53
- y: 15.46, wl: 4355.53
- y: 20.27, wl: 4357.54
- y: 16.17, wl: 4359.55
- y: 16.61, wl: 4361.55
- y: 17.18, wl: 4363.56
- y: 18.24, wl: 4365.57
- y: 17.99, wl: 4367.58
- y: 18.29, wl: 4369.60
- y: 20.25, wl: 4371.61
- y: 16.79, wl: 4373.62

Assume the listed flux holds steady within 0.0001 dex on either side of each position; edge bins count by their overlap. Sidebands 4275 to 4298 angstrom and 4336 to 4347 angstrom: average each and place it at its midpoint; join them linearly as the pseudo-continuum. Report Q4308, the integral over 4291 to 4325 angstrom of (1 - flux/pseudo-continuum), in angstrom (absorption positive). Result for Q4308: 1.19 angstrom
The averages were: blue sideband 11.4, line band 12.9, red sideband 16.2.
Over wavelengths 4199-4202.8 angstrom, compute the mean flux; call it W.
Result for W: 9.92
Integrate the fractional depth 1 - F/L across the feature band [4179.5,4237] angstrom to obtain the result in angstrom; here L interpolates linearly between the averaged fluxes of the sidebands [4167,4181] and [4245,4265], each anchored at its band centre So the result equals 8.5 angstrom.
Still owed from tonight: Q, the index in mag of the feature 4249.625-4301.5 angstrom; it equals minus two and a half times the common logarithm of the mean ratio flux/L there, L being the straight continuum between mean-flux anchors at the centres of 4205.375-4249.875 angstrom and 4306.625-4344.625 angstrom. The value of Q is 0.117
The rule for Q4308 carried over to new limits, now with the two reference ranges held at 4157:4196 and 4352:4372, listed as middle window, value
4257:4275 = 4.7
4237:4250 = 3.4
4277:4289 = 2.6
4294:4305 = 2.8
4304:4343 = 3.8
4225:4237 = 7.4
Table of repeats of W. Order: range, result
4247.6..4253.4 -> 10.4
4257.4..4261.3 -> 12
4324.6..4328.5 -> 11.9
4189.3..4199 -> 12.4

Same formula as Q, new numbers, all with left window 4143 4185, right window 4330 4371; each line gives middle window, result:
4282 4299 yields 0.37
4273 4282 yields 0.36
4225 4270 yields 0.49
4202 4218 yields 0.13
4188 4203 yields 0.15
